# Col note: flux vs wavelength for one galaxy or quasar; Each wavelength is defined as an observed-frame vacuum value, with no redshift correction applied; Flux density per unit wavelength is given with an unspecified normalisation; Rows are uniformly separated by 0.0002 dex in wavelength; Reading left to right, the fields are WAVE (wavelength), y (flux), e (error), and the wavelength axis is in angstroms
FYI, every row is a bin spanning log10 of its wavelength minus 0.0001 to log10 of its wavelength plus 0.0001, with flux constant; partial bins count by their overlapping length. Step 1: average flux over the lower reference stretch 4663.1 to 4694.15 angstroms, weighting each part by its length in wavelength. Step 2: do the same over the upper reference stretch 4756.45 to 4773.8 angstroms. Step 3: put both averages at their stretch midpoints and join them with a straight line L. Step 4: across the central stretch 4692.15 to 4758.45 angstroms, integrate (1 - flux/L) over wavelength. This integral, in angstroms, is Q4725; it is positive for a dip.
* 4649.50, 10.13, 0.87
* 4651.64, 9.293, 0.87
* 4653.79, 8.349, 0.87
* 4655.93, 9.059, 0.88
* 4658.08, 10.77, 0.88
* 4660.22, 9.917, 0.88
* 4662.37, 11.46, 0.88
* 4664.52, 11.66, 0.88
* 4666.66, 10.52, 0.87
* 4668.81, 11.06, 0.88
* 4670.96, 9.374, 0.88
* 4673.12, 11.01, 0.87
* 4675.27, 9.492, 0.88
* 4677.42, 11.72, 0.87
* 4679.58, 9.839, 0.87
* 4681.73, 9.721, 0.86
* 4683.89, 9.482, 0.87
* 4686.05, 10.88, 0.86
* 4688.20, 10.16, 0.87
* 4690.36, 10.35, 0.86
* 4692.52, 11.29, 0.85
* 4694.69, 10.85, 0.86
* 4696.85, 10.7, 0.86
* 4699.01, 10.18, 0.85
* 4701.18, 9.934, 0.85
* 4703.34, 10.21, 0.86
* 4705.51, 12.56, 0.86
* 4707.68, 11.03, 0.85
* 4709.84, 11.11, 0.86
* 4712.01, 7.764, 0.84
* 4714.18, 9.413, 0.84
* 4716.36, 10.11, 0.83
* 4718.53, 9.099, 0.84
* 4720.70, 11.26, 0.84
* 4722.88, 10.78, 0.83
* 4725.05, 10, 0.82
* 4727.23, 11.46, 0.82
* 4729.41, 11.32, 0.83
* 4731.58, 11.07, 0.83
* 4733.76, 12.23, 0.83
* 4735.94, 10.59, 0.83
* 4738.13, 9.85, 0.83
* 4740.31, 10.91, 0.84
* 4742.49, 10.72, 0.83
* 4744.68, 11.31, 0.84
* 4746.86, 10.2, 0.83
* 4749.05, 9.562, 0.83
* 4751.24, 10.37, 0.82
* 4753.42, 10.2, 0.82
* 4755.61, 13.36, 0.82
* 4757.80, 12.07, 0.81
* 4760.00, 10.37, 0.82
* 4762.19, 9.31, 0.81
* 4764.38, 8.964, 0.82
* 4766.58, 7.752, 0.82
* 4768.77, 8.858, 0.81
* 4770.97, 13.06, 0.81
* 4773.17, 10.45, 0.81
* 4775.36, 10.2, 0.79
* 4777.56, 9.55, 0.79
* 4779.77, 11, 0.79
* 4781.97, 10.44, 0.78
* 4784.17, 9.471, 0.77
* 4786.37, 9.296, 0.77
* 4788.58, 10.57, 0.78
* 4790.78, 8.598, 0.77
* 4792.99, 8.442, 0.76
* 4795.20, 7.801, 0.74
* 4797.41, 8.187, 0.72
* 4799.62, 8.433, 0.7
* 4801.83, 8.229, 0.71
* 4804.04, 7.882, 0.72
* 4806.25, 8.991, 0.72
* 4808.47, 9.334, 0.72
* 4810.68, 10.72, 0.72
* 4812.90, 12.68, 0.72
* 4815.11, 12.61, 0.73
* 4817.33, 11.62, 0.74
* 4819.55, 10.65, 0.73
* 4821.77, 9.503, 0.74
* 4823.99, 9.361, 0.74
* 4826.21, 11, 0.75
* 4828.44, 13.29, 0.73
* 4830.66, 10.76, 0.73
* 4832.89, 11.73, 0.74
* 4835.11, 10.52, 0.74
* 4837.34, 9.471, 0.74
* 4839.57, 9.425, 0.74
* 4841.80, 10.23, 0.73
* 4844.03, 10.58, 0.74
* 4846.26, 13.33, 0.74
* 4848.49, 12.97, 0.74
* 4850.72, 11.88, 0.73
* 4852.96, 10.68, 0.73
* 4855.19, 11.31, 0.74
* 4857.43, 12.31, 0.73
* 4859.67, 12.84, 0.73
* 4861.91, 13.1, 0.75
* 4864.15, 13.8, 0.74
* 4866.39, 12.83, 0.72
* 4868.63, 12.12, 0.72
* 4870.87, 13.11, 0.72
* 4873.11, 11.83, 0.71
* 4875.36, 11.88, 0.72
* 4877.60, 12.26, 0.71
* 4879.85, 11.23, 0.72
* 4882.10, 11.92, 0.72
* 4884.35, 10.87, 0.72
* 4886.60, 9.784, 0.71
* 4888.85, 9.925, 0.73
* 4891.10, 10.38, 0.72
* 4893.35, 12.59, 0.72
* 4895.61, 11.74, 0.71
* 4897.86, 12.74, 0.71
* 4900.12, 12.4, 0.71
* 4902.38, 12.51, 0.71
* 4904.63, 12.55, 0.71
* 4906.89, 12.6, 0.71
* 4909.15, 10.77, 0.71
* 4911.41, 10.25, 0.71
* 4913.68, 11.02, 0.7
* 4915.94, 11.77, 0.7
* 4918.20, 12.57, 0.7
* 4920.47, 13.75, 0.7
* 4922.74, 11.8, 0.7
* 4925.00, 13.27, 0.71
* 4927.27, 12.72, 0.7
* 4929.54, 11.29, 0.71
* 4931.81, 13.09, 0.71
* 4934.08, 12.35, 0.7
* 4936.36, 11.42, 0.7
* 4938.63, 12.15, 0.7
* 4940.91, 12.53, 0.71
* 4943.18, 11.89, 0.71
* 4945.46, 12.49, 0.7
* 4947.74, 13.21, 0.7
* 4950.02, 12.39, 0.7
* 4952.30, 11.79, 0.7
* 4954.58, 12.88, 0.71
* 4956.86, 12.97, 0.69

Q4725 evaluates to -2.5 angstroms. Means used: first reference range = 10.5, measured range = 10.7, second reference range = 10.1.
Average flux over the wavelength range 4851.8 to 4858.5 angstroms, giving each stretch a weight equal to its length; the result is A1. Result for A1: 11.4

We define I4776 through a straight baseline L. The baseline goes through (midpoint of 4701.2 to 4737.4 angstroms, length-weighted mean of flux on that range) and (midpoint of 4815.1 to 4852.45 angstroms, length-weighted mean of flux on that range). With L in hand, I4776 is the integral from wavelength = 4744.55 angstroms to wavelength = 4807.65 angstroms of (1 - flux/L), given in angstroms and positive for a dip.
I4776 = 6.4 angstroms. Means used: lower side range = 10.6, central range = 9.73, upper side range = 11.1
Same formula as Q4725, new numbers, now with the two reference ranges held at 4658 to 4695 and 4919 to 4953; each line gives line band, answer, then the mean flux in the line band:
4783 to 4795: 2.3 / 9.17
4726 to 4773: 1.7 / 10.6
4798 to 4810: 3.0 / 8.64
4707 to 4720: 1.2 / 9.76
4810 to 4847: 2.0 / 11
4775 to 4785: 1.0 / 10.1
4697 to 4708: -0.1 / 10.8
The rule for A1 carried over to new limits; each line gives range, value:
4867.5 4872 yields 12.6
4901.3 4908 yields 12.6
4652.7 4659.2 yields 9.39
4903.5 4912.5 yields 11.6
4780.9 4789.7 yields 9.95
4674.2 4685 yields 10.1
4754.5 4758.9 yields 12.7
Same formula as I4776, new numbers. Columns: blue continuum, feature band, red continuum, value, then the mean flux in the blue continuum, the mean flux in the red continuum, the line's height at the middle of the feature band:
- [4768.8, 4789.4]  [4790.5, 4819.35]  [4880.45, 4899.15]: 2.8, 10.4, 11.3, 10.6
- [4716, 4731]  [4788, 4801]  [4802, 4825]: 2.2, 10.6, 10.3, 10.3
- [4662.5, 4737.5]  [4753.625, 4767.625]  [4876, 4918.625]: 0.7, 10.5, 11.6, 10.9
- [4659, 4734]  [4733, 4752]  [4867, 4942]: 0.4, 10.5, 11.9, 10.8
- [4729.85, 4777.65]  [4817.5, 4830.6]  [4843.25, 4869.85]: 1.1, 10.5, 12.3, 11.8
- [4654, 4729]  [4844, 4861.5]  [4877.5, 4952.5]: -0.9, 10.4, 11.9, 11.5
